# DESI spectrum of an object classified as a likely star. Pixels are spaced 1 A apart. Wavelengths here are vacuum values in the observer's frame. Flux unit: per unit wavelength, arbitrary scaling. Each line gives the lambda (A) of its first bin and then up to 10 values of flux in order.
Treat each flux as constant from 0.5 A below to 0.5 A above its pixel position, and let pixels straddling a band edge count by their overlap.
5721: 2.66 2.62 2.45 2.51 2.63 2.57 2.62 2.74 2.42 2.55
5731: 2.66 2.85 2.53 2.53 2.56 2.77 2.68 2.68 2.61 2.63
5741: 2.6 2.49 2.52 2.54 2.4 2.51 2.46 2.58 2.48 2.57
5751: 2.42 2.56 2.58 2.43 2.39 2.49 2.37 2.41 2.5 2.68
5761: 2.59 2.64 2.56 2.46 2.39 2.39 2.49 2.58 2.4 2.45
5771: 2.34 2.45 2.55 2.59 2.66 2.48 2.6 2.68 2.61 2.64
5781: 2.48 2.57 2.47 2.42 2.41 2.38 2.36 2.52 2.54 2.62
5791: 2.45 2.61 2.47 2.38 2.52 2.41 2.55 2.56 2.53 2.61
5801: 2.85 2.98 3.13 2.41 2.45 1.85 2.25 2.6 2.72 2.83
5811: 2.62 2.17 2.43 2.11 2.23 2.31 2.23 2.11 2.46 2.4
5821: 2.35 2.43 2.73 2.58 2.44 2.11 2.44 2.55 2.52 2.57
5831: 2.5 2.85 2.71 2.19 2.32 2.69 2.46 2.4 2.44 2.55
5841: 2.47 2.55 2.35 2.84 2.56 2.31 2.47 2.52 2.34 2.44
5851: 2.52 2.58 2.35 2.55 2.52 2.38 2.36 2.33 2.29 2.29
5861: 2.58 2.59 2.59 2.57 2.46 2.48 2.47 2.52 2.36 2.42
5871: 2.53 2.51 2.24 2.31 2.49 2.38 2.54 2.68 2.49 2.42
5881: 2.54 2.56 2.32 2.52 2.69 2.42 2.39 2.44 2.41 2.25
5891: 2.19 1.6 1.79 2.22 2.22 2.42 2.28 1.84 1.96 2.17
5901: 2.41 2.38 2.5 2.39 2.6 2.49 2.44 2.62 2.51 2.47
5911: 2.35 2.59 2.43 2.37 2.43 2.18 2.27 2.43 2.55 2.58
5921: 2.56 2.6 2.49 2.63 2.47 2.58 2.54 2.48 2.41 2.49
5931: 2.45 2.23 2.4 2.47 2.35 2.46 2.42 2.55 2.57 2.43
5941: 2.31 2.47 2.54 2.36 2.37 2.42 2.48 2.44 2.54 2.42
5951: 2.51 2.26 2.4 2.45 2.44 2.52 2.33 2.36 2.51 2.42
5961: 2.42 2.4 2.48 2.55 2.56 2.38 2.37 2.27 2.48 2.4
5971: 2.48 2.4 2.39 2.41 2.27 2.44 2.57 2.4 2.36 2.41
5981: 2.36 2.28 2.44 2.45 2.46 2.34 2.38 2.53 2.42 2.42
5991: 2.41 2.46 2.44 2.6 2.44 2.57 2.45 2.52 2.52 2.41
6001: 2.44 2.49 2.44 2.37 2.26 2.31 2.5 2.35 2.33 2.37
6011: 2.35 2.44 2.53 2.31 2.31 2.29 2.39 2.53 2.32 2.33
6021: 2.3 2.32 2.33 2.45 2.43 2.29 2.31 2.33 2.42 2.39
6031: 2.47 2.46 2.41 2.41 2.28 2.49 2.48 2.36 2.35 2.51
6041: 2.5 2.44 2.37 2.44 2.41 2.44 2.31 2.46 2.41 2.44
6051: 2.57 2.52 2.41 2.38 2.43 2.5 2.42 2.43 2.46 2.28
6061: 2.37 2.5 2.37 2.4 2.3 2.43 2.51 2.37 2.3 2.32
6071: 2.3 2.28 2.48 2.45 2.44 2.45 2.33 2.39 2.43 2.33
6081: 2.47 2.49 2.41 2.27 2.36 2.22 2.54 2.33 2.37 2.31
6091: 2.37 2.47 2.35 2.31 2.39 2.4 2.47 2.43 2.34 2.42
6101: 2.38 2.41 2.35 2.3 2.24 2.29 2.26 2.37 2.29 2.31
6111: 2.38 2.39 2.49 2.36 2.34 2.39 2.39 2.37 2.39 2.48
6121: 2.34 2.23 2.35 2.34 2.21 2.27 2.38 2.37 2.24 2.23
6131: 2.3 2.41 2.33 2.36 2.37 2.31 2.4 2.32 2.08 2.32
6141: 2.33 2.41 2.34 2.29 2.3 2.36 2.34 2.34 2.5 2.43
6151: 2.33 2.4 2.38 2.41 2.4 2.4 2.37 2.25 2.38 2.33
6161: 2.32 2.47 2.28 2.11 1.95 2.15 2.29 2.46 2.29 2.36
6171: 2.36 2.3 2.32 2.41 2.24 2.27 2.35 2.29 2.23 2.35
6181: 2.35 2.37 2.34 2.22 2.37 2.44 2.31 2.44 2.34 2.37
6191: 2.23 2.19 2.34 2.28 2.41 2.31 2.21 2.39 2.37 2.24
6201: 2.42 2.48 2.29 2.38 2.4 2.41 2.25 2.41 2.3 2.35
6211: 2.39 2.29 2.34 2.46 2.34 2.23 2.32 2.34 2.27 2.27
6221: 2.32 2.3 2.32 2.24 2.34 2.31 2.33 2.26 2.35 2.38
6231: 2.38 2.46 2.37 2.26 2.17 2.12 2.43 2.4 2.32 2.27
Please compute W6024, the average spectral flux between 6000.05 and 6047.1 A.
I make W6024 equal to 2.39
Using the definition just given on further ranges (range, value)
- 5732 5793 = 2.52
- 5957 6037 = 2.41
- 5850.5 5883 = 2.46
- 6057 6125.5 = 2.37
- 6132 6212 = 2.33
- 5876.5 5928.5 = 2.4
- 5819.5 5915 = 2.43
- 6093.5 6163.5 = 2.35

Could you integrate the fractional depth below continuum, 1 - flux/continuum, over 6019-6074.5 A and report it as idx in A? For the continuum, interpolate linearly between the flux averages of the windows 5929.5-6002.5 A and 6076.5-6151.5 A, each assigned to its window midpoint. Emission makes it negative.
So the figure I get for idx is -0.3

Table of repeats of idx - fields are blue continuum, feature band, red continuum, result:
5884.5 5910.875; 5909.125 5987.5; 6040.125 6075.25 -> -3.06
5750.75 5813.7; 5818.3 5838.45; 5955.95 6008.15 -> 0.11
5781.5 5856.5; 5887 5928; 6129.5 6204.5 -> 1.24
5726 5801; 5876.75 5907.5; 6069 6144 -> 1.58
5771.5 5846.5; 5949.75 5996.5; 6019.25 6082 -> 0.11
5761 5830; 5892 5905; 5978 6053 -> 1.30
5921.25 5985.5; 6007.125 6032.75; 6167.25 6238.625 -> 0.35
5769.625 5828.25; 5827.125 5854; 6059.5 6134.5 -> -0.36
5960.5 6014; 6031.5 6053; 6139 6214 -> -0.30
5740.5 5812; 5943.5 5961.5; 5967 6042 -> 0.06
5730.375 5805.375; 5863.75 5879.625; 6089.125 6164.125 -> 0.15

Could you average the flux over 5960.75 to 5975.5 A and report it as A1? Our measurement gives 2.42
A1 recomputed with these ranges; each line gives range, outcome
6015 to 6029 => 2.36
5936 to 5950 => 2.45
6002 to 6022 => 2.37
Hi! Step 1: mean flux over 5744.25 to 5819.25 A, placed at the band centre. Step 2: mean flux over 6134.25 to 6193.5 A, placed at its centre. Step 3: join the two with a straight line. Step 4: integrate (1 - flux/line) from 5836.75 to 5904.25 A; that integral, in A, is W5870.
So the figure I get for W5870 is 1.4 A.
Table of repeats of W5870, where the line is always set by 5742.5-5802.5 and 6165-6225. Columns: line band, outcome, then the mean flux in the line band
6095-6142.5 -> 0.3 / 2.34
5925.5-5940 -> -0.1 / 2.46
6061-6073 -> 0.0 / 2.38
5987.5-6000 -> -0.3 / 2.48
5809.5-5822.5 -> 0.7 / 2.36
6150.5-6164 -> -0.1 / 2.35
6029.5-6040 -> -0.1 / 2.41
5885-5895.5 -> 1.1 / 2.22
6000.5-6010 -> 0.1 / 2.39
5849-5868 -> 0.1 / 2.46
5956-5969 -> 0.0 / 2.43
